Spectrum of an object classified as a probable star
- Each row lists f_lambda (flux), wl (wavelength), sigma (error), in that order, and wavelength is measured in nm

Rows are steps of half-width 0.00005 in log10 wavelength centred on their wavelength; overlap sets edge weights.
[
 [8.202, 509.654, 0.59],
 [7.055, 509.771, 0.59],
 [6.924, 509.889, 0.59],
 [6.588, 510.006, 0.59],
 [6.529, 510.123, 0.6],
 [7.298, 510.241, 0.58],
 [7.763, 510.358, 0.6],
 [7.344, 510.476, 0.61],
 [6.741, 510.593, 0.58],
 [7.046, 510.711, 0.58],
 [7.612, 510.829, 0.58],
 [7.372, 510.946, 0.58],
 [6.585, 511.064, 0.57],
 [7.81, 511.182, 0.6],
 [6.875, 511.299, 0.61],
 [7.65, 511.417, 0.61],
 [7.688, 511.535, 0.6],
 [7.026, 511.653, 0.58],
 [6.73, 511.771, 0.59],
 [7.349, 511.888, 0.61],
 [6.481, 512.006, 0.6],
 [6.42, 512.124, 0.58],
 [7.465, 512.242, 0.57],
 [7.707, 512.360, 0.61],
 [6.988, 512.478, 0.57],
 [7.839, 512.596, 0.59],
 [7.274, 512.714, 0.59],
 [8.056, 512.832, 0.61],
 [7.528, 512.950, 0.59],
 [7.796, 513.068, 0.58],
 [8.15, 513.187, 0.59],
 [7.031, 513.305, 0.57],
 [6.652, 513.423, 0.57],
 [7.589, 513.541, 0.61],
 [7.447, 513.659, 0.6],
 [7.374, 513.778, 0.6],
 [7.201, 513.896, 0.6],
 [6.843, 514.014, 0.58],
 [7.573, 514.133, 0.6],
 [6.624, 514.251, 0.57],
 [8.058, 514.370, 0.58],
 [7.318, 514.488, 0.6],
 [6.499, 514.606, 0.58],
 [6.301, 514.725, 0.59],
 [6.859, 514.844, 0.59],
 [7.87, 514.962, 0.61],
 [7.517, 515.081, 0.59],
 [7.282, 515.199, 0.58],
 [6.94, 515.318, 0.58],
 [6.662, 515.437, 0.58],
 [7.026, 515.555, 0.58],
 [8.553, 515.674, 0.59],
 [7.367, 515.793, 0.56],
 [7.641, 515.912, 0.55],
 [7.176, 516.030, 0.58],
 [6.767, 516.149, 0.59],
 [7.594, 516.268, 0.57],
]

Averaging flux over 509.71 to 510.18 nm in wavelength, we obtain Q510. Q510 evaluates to 6.79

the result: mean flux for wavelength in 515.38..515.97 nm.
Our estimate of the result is 7.45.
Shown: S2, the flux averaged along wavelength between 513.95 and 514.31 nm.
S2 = 7.02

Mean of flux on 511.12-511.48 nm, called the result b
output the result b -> 7.44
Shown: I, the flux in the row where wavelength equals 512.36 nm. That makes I 7.707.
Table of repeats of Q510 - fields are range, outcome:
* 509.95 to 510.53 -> 7.1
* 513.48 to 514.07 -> 7.3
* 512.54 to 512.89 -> 7.72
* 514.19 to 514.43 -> 7.35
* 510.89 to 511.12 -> 6.97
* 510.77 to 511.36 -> 7.26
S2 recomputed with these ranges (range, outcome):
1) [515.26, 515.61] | 6.88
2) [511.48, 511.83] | 7.15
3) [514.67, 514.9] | 6.57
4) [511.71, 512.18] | 6.75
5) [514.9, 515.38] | 7.4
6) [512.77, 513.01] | 7.79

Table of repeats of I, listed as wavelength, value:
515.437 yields 6.662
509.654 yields 8.202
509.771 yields 7.055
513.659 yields 7.447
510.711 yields 7.046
